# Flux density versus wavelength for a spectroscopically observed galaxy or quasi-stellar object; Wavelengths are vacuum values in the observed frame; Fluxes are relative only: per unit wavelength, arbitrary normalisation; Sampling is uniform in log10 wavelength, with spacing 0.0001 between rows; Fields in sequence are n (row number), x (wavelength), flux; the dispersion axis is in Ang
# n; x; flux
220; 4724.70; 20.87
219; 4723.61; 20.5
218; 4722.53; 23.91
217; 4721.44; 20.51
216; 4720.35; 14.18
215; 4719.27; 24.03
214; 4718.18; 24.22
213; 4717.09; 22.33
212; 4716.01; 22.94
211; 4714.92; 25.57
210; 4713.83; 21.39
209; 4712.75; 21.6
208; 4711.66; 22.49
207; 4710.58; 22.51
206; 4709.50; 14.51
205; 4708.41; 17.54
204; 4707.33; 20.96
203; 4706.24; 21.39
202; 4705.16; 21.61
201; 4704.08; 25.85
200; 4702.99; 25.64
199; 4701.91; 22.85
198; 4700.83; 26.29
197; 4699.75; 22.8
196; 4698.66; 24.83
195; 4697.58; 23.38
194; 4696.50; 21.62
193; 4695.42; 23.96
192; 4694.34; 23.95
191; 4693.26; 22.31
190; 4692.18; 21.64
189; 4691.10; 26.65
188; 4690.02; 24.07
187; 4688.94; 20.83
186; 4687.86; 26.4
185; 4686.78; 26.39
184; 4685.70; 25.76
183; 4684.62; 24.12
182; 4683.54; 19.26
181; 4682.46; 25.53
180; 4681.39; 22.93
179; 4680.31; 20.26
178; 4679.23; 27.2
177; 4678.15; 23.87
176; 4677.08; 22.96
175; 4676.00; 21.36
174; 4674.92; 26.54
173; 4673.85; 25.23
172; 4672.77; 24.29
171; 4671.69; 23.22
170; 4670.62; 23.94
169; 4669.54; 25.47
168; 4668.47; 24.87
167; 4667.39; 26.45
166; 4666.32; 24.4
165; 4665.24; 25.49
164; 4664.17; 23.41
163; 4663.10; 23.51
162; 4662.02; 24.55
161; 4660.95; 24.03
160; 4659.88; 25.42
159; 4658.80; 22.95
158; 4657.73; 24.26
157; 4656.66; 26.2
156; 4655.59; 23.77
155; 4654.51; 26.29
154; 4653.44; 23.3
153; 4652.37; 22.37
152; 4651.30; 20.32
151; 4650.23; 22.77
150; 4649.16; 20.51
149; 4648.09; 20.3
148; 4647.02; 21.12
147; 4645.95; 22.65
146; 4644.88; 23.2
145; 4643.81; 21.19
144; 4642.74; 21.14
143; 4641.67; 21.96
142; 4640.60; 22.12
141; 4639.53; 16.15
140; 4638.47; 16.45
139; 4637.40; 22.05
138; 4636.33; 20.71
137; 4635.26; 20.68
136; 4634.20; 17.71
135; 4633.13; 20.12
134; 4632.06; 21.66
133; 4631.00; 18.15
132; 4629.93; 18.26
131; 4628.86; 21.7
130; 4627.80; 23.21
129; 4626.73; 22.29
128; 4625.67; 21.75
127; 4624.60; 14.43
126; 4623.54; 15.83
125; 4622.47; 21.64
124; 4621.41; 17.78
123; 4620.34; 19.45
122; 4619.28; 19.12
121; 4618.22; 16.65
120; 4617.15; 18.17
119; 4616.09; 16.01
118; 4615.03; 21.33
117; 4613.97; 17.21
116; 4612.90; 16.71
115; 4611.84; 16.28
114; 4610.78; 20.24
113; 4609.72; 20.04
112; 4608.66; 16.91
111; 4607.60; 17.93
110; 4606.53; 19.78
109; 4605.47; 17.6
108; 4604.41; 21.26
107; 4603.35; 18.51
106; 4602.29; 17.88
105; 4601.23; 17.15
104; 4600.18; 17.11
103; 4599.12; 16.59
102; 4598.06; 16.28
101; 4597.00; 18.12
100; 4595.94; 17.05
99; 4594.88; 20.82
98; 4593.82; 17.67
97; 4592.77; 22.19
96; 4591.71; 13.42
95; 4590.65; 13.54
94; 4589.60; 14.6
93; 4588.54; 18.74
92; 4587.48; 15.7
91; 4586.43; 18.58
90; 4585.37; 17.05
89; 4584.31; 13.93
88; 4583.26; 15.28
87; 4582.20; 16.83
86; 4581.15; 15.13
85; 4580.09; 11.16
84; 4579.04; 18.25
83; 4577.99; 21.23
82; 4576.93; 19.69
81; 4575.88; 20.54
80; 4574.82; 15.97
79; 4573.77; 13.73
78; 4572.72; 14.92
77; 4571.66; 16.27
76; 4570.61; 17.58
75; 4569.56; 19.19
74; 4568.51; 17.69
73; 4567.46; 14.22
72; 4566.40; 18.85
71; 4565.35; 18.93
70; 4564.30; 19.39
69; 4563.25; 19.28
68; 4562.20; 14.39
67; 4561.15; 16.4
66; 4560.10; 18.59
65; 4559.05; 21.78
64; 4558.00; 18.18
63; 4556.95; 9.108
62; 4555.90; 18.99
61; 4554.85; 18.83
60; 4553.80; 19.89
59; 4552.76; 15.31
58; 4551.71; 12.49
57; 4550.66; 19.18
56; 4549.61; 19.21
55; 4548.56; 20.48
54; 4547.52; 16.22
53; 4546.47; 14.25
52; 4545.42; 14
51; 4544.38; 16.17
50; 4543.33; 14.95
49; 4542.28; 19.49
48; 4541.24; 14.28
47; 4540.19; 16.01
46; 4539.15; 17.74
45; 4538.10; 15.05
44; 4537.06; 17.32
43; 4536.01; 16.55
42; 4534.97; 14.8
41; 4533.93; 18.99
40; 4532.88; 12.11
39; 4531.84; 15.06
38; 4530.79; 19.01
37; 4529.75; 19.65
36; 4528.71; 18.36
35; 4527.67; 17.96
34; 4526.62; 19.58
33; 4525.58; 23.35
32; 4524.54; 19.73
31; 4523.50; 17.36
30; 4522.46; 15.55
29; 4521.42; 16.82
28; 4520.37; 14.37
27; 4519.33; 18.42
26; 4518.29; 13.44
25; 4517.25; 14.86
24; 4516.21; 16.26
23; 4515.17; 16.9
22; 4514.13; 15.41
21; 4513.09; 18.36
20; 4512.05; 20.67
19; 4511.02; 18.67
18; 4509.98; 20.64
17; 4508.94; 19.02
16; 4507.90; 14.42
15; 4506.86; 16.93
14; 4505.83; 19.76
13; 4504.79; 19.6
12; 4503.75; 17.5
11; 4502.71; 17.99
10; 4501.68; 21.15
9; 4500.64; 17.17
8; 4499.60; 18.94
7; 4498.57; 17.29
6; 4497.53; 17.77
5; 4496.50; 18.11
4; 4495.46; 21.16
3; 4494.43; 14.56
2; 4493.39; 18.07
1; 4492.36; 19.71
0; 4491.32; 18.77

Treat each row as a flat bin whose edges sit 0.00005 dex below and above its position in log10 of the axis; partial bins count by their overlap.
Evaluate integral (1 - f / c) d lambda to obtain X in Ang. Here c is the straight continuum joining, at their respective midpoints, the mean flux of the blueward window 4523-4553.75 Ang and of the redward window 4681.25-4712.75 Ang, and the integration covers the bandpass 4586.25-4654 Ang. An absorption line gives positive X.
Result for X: 3.6 Ang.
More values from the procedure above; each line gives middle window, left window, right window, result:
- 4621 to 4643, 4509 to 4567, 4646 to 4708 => 1.8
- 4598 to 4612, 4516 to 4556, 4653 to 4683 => 1.8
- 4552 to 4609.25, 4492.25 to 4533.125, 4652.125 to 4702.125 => 8.7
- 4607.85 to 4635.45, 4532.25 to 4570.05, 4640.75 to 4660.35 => 2.8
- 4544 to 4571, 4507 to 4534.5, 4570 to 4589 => -0.4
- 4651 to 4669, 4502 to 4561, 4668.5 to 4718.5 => -1.8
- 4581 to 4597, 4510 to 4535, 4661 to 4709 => 2.6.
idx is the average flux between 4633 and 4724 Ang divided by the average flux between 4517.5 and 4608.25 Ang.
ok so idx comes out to 1.33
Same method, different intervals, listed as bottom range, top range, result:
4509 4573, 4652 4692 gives 1.41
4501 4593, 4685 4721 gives 1.33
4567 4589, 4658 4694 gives 1.44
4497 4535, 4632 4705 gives 1.31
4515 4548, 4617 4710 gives 1.34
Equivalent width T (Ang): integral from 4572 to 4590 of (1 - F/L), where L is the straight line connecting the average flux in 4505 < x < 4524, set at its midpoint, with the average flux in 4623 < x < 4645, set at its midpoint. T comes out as 2.1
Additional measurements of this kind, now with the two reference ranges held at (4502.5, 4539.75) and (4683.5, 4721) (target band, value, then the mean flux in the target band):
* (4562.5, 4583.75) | 2.0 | 17.2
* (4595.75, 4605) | 0.9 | 17.8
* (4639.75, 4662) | -1.5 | 22.7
